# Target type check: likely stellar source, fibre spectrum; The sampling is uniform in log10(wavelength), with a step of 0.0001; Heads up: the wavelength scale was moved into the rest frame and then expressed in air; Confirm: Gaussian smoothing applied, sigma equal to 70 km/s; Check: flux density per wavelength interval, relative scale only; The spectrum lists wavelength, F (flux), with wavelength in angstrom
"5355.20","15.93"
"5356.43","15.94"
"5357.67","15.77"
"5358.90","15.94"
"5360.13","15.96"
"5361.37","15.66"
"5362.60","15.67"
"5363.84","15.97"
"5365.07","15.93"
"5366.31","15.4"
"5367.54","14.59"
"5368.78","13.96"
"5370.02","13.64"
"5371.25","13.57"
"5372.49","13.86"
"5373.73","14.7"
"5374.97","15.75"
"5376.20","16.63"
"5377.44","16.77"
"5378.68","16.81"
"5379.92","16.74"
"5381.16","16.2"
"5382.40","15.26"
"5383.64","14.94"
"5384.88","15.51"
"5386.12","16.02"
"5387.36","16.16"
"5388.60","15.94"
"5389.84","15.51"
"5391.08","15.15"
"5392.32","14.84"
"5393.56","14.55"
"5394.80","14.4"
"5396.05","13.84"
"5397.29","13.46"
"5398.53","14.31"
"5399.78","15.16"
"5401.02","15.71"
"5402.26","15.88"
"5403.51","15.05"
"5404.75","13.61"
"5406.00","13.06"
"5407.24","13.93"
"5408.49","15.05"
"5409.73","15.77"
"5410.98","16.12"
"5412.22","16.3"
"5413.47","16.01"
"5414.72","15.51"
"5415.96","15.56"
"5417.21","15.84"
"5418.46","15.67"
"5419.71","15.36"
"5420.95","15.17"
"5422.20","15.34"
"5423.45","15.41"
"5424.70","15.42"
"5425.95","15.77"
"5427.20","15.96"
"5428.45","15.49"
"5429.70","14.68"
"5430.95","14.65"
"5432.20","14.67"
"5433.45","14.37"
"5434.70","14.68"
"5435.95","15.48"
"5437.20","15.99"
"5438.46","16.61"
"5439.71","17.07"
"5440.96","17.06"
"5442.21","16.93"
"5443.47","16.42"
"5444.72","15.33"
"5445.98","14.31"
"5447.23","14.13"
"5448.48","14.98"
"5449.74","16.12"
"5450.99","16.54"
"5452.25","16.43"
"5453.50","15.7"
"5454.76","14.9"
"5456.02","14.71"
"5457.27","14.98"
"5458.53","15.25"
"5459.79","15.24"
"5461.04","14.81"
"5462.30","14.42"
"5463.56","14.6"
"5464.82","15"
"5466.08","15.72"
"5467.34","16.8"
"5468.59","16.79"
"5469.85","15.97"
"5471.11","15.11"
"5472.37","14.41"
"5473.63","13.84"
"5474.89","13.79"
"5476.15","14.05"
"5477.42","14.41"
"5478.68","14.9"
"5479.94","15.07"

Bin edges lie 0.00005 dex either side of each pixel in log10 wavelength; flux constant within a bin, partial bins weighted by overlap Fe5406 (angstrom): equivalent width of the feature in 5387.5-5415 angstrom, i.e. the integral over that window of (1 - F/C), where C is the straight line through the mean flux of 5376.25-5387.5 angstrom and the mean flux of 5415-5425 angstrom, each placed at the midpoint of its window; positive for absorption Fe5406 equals 1.4 angstrom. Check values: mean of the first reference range 16.1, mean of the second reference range 15.5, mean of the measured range 15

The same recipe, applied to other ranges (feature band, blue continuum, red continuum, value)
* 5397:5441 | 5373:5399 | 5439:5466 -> 0.4 angstrom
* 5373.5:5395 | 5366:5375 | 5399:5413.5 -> -1.6 angstrom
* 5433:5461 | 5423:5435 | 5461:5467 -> -1.0 angstrom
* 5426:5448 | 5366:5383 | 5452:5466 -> -0.6 angstrom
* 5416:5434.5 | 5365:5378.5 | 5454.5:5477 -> -0.3 angstrom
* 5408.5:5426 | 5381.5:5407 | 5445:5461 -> -0.7 angstrom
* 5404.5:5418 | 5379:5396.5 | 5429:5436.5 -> -0.1 angstrom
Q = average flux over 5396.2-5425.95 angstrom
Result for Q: 15.2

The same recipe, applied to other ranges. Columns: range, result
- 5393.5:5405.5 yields 14.6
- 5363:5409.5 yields 15.1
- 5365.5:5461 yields 15.3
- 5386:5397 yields 15.1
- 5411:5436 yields 15.4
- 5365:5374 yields 14.3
